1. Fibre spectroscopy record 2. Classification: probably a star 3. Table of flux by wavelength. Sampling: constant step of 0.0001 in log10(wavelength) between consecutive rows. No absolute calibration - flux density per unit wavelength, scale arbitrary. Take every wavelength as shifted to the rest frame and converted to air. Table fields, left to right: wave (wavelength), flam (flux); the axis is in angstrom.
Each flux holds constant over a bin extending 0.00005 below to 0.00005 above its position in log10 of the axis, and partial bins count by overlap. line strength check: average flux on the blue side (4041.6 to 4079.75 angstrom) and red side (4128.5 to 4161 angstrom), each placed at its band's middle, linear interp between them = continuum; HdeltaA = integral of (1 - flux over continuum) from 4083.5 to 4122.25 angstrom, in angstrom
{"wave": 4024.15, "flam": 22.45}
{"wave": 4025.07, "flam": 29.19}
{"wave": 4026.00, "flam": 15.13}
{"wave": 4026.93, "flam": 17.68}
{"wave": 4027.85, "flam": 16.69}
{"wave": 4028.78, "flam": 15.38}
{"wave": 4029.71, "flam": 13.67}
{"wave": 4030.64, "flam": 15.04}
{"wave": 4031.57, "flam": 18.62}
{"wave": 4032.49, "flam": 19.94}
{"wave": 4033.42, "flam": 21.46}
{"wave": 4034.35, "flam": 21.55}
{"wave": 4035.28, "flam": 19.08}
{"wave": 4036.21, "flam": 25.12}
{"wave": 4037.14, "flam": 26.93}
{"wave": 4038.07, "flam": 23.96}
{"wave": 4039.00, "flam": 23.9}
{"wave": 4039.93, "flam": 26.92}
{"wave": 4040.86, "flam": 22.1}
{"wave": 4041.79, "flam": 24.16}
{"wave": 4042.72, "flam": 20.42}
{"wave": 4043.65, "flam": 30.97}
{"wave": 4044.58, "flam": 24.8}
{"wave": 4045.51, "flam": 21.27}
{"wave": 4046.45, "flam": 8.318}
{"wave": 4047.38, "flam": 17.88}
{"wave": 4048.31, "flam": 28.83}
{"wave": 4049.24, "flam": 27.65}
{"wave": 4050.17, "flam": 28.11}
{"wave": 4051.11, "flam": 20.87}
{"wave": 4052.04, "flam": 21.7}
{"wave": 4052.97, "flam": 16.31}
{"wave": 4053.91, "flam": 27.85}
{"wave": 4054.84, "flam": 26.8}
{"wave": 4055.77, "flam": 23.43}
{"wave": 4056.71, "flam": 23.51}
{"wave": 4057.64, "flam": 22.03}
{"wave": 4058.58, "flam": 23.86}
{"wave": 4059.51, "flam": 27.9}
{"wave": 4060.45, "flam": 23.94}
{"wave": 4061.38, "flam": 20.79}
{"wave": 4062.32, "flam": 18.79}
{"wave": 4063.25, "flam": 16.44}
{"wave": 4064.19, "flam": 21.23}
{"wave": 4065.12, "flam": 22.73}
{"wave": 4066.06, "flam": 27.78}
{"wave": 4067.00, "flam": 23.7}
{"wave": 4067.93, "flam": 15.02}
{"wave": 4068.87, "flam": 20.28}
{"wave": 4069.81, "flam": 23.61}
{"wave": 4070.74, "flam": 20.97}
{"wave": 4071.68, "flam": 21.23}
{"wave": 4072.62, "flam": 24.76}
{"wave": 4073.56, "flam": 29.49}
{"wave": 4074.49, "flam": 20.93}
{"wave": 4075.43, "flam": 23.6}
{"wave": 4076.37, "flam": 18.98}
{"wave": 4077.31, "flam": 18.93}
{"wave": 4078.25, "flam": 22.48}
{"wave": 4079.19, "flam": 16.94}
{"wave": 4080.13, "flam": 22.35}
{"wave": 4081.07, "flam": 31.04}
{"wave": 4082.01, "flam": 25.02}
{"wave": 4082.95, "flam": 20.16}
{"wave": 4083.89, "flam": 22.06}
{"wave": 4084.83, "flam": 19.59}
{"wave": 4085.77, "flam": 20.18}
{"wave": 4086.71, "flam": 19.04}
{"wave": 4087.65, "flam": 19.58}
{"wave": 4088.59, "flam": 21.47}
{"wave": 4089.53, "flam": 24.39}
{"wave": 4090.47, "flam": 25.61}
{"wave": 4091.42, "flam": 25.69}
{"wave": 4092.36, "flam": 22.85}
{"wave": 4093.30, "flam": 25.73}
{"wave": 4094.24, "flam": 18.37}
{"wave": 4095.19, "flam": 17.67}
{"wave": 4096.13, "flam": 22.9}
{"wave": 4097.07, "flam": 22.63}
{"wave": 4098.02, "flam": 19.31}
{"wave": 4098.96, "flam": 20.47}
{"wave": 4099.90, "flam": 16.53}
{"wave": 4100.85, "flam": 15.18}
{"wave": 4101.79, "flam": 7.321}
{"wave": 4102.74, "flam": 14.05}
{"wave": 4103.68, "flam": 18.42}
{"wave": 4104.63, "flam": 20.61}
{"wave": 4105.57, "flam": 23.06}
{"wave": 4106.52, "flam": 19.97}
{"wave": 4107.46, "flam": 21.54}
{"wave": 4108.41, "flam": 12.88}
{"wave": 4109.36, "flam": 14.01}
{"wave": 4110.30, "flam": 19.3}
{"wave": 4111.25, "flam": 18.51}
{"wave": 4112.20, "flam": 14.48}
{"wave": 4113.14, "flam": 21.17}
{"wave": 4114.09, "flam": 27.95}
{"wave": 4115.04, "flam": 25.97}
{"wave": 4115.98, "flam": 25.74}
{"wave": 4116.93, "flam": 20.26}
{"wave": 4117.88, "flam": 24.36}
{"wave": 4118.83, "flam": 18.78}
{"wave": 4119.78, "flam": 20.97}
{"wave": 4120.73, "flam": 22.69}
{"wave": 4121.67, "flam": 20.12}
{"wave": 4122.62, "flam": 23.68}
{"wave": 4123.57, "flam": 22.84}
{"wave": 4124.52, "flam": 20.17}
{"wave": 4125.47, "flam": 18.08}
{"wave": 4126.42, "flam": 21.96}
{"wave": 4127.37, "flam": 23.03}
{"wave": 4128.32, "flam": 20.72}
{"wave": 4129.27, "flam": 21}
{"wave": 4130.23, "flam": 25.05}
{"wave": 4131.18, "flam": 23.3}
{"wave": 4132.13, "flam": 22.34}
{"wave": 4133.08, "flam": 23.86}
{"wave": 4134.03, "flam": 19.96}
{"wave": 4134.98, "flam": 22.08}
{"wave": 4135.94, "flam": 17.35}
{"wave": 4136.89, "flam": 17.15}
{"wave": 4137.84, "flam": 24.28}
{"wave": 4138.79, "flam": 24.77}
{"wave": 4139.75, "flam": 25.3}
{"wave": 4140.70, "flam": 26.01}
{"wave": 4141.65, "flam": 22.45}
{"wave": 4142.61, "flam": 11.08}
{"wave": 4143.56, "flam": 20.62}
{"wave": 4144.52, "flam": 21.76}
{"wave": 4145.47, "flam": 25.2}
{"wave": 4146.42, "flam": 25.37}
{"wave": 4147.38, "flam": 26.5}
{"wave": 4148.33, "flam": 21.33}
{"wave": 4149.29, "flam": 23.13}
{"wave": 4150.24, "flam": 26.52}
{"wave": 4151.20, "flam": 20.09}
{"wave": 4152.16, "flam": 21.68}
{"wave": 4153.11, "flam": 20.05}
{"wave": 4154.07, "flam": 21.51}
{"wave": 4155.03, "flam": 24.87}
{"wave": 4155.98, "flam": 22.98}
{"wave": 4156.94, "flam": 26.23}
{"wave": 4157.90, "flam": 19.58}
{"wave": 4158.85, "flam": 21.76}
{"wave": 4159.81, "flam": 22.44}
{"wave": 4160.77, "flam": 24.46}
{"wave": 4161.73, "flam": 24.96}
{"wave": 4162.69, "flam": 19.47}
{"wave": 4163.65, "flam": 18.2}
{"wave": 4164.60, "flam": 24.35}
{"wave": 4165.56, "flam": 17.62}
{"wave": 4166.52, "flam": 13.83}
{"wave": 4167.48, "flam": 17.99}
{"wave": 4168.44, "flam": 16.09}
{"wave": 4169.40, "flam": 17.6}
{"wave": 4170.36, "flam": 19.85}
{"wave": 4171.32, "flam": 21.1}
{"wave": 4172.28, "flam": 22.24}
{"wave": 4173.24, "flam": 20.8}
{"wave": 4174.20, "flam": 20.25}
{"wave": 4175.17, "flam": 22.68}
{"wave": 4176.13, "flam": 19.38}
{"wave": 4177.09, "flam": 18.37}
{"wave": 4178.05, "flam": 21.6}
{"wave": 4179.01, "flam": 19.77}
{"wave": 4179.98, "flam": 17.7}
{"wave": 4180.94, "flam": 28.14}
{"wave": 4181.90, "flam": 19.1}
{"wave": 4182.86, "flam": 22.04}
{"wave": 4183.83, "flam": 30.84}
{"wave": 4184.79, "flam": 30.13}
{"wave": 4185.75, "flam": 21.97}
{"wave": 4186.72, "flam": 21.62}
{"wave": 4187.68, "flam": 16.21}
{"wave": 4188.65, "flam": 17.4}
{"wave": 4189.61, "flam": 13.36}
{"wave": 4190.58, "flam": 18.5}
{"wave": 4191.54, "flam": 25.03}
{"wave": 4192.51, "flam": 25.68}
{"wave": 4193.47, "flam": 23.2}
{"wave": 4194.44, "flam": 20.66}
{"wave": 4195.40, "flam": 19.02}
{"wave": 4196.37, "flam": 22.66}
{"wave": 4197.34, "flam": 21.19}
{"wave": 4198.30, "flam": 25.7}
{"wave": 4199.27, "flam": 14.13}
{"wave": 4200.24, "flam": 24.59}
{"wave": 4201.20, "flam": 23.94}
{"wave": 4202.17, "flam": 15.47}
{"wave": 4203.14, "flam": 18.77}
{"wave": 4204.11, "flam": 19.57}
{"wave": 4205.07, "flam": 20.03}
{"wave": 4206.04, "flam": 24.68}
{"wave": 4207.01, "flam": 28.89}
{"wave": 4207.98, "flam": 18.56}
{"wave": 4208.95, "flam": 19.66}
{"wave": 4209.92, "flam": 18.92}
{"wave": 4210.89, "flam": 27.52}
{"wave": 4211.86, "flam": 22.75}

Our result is 3.7 angstrom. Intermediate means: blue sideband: 22.4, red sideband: 22.4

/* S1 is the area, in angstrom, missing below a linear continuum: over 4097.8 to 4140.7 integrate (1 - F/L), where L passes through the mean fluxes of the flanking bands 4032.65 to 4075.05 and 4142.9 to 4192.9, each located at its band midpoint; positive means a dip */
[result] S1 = 3.0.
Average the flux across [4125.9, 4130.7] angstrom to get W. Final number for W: 22.3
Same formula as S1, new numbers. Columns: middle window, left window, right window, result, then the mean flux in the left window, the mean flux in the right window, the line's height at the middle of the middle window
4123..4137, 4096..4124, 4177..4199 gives -0.7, 19.8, 21.7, 20.3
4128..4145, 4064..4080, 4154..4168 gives -0.1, 21.9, 21.3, 21.5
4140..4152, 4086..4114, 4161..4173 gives -1.8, 19.5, 19.6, 19.6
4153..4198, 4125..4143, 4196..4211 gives 0.6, 21.6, 21.4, 21.5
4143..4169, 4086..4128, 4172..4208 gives -0.9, 20.4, 21.4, 21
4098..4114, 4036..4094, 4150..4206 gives 3.3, 22.8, 21.1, 22.2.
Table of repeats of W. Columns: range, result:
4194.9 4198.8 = 22.1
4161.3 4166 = 20.9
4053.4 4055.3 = 27.1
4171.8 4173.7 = 21.5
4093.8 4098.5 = 20.2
